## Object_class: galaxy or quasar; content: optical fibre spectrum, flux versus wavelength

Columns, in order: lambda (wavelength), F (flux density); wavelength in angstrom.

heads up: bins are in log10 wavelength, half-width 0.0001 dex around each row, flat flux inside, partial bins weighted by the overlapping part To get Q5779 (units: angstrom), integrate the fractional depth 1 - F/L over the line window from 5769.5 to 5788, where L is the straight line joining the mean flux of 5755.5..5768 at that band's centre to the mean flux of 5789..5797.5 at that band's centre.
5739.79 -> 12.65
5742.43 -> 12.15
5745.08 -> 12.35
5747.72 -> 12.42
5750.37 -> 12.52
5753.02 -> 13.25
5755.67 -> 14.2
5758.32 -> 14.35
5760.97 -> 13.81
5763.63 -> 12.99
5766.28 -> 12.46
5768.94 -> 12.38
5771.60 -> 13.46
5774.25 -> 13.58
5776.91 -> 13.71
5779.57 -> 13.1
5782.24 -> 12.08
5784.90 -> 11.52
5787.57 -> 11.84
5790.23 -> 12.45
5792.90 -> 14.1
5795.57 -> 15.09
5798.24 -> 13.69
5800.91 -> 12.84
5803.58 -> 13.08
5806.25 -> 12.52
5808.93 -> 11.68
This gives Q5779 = 1.21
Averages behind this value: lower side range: 13.5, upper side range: 13.9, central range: 12.8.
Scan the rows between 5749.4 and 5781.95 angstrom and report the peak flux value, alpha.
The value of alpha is 14.35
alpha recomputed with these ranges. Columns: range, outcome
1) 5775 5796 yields 15.09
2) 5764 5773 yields 13.46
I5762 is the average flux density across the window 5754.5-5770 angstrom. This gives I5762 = 13.4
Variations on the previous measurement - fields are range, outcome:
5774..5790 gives 12.6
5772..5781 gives 13.5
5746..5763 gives 13.4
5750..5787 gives 13.1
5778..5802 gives 13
